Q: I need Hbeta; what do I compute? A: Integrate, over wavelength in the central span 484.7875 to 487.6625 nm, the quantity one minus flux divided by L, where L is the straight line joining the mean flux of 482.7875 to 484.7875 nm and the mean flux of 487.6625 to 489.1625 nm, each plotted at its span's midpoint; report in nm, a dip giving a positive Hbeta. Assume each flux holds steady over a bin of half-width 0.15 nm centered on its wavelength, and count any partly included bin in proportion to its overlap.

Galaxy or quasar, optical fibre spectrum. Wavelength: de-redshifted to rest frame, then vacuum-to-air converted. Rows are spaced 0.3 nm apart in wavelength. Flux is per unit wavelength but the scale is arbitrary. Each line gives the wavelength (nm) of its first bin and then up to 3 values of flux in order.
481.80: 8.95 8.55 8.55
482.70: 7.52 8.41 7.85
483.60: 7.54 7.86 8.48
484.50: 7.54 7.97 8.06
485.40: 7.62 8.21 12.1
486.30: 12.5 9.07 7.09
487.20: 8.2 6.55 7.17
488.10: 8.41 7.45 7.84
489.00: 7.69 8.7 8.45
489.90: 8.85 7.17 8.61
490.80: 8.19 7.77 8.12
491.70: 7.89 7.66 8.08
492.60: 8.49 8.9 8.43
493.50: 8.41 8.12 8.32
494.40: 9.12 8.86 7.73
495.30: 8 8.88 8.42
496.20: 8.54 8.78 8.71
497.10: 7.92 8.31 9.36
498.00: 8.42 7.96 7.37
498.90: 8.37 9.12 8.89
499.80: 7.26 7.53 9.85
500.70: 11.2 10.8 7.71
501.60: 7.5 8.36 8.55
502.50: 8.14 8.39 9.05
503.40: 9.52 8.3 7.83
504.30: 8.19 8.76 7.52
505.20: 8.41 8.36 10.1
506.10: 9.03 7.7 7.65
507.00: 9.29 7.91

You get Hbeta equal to -0.35 nm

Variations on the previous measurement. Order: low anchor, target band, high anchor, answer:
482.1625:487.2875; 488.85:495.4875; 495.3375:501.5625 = 0.25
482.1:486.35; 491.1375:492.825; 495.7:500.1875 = 0.07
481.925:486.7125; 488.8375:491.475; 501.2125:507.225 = 0.12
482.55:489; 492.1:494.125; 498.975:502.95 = 0.02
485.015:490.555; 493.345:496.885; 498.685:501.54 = 0.08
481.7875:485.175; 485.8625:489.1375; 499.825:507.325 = -0.15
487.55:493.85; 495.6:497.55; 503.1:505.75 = -0.05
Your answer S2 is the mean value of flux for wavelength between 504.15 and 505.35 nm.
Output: 8.22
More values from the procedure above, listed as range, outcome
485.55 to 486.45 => 10.9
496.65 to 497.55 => 8.31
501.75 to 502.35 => 8.46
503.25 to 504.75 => 8.52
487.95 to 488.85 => 7.9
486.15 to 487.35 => 9.21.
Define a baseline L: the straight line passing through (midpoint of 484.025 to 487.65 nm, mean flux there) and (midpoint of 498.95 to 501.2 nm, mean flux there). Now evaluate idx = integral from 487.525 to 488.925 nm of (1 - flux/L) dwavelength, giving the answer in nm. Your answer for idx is 0.18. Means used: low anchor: 8.61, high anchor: 9.16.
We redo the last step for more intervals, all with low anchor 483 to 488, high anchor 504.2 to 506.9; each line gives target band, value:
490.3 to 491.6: 0.04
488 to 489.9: 0.05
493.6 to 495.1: -0.01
